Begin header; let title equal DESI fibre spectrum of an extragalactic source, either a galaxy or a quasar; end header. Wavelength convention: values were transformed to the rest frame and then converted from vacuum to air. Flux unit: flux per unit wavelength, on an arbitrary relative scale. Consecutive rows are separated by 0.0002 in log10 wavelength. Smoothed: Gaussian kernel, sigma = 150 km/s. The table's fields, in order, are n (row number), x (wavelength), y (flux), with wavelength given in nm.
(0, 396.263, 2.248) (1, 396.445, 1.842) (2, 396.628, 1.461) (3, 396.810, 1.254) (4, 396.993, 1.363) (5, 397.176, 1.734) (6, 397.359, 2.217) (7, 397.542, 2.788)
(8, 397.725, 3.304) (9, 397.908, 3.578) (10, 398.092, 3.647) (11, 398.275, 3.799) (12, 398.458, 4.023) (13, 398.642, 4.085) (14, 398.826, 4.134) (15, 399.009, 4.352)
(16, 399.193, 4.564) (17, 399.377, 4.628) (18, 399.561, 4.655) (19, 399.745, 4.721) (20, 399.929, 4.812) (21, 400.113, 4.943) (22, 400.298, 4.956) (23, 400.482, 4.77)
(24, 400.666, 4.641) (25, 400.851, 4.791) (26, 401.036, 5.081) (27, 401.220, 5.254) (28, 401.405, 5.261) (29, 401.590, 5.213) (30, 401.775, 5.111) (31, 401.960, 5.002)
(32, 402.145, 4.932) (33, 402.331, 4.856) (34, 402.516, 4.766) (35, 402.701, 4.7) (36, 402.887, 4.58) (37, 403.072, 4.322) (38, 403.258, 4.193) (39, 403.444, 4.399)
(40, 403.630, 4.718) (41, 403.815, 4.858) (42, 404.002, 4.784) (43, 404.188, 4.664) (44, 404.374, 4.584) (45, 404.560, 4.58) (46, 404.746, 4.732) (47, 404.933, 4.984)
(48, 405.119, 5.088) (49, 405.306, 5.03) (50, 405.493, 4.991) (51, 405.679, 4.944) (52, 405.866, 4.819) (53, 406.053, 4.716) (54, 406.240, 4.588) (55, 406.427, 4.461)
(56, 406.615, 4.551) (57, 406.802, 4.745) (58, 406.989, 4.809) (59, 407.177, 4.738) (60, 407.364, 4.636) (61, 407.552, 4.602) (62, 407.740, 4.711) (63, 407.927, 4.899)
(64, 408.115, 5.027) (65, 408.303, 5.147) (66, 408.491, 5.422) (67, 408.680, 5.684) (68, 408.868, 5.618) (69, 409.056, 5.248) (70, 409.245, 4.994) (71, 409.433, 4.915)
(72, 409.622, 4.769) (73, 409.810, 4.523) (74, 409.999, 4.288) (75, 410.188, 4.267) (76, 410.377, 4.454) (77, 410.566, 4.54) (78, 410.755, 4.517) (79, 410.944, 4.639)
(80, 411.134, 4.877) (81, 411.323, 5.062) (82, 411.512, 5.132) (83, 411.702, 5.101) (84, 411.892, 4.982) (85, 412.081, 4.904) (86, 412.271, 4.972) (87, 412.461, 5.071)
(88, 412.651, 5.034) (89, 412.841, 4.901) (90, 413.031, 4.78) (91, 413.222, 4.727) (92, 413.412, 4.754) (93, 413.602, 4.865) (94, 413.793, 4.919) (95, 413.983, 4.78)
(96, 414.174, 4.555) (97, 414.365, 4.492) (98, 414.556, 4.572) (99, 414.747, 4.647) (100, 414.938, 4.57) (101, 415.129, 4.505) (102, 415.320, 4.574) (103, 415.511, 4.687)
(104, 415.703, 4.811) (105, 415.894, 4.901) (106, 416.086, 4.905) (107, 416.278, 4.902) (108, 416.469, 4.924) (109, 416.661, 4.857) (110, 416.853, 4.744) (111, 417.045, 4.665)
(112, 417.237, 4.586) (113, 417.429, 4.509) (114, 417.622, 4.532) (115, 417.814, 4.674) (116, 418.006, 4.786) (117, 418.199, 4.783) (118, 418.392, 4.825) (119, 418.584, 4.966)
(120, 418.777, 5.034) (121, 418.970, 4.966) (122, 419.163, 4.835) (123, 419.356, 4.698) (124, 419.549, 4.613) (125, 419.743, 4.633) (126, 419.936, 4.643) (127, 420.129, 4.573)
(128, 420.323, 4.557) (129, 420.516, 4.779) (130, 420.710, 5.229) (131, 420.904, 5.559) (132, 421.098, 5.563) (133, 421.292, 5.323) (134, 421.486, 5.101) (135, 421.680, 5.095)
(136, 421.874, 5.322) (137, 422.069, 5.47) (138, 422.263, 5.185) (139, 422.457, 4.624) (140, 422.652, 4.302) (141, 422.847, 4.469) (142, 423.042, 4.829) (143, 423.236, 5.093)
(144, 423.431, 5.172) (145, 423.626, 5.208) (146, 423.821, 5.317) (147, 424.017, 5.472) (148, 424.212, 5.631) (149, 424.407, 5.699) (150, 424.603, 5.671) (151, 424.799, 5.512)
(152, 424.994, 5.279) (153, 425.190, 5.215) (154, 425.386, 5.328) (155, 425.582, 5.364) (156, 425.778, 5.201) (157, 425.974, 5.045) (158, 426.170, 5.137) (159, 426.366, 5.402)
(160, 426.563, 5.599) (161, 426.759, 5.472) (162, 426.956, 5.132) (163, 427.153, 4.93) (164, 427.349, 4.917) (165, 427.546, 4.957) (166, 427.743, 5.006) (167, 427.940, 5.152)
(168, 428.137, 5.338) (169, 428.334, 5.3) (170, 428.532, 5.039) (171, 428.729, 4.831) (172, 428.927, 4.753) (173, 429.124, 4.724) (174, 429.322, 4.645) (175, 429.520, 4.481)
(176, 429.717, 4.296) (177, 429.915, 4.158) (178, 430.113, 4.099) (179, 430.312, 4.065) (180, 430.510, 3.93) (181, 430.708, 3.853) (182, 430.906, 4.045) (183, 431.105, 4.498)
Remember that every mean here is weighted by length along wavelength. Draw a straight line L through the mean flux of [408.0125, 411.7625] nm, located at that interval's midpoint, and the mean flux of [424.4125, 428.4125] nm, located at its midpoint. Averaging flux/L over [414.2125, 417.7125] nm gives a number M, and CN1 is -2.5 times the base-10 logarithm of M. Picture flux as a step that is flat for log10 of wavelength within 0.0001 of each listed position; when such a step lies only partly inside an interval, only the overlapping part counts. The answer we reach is 0.08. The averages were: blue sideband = 4.91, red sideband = 5.26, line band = 4.69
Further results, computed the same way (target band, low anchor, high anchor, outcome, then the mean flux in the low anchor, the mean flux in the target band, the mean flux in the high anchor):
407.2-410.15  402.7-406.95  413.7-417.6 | -0.06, 4.7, 4.95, 4.7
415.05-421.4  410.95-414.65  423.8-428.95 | 0.04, 4.86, 4.82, 5.25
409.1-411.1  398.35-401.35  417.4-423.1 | 0.04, 4.65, 4.61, 4.89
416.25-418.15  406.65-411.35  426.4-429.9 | 0.04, 4.84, 4.71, 4.96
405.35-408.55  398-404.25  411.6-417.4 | -0.02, 4.65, 4.81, 4.79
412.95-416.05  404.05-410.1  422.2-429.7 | 0.06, 4.86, 4.7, 5.11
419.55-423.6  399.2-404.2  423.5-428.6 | 0.05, 4.8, 4.97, 5.28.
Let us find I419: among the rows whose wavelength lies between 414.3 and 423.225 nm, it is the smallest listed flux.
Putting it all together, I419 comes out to 4.302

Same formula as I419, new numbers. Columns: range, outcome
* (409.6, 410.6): 4.267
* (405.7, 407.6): 4.461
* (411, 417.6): 4.492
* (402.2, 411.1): 4.193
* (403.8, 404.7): 4.58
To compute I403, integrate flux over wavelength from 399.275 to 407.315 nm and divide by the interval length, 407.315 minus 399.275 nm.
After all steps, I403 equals 4.79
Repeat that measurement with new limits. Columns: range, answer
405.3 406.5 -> 4.78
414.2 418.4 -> 4.7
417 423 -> 4.87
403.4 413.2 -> 4.84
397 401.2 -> 4.07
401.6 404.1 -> 4.72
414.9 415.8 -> 4.64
